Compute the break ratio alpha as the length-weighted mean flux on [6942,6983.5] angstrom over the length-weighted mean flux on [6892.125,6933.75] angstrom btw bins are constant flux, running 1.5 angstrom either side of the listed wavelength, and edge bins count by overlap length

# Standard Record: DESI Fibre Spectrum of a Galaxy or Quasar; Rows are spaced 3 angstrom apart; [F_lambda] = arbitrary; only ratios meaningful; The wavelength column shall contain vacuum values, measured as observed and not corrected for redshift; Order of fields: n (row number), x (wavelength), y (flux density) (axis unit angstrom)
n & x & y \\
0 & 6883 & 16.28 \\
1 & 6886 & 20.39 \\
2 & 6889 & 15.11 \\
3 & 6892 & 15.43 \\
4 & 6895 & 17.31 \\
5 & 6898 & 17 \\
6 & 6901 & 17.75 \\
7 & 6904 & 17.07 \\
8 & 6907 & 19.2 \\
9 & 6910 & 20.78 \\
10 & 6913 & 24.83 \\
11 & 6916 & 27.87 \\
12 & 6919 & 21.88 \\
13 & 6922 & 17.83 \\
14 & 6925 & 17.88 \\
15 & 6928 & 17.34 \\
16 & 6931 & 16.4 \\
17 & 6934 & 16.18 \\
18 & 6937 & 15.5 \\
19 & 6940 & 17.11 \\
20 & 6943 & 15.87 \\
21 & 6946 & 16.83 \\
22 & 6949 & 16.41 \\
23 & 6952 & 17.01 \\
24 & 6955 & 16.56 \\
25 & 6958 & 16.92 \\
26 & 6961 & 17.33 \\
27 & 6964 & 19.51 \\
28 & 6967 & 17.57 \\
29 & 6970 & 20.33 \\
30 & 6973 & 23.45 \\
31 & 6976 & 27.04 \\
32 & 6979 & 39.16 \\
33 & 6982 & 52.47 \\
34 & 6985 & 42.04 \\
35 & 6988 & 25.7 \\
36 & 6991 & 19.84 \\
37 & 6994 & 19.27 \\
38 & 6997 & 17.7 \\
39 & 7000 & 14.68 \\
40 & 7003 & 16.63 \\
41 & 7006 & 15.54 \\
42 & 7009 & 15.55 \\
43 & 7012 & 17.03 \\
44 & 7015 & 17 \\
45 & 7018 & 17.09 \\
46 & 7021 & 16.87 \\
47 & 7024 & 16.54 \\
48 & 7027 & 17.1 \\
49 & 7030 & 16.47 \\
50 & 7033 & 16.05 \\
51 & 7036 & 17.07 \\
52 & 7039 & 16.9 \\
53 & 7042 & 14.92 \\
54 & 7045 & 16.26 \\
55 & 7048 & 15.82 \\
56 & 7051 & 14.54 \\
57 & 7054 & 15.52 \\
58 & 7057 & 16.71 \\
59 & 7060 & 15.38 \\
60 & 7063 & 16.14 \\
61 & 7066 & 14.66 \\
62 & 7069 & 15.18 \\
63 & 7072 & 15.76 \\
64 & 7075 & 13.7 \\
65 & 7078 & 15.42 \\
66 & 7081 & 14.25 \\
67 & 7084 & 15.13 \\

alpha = 1.18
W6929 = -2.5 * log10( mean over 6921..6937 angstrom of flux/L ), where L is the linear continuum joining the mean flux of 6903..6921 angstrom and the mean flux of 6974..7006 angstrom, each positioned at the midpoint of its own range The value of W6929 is 0.33 mag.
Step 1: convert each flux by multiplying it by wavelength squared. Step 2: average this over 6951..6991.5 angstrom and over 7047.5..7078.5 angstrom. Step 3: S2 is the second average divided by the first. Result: 0.61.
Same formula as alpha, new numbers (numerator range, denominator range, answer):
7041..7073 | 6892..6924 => 0.78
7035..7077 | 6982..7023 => 0.75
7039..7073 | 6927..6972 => 0.91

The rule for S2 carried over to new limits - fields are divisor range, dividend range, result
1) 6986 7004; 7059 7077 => 0.79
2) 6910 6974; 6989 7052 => 0.92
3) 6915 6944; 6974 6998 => 1.70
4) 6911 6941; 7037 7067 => 0.84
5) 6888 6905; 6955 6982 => 1.47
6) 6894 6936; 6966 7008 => 1.33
